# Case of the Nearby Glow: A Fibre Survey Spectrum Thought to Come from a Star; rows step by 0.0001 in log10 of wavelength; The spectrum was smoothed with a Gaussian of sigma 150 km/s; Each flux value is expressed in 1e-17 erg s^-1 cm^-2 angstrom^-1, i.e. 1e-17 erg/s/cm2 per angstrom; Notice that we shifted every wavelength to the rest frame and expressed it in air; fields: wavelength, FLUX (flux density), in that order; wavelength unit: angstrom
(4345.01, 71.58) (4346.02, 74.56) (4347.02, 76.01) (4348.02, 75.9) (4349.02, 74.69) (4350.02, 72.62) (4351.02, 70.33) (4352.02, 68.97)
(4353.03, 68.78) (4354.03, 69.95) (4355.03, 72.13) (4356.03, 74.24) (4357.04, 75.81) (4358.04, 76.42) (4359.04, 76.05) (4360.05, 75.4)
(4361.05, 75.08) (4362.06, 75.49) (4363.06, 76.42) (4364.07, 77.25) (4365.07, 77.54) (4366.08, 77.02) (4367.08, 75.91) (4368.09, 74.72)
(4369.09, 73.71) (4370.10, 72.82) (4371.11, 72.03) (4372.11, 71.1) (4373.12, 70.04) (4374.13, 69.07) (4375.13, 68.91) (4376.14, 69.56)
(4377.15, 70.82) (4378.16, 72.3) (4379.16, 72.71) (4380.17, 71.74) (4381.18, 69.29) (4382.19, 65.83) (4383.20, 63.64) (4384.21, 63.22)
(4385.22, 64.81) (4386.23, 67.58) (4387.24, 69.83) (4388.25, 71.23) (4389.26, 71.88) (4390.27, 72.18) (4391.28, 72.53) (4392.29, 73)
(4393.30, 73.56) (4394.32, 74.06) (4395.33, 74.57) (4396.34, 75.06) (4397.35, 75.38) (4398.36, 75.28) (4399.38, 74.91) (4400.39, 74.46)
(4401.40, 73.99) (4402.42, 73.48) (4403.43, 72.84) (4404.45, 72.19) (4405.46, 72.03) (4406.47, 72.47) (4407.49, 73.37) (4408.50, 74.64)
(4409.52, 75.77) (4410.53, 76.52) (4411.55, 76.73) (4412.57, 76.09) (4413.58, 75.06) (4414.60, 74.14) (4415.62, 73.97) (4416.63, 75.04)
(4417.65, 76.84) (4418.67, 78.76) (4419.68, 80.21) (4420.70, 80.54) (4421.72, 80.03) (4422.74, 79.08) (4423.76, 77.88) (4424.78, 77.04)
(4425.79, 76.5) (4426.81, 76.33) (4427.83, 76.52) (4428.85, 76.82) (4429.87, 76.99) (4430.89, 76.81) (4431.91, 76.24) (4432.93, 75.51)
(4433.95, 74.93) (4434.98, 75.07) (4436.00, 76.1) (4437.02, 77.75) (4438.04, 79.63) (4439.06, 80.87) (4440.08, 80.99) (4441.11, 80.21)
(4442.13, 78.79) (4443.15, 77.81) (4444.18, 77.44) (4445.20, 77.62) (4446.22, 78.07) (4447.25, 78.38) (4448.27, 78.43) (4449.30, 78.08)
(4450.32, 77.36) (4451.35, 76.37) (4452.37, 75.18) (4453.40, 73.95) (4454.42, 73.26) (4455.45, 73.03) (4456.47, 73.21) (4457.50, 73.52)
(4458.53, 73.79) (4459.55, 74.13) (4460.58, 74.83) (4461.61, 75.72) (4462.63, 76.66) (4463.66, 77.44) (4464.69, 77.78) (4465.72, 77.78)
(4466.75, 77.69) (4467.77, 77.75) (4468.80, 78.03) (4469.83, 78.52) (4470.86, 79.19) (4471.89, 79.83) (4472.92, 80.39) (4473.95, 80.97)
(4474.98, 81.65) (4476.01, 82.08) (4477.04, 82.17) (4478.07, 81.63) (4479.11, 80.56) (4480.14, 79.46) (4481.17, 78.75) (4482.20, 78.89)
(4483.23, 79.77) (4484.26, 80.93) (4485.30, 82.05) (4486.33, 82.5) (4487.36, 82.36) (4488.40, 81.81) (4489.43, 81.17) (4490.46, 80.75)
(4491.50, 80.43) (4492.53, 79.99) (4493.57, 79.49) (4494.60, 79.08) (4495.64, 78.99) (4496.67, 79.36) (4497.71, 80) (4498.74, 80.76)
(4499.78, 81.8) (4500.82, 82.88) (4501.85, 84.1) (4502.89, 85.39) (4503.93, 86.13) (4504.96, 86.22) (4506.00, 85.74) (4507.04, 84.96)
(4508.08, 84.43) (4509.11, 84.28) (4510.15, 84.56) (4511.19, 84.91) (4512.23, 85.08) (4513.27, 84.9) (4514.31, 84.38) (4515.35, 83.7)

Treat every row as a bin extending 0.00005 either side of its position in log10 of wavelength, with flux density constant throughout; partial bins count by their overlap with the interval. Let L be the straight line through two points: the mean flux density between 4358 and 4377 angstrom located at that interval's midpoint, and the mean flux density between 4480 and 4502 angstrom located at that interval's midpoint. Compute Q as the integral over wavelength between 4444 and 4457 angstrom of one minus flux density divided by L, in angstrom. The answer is 0.4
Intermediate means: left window 73.8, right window 80.7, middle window 76.2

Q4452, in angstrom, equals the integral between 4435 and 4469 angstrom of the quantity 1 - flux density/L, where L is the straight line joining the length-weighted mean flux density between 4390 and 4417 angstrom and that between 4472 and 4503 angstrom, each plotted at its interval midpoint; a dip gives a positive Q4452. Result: 0.5 angstrom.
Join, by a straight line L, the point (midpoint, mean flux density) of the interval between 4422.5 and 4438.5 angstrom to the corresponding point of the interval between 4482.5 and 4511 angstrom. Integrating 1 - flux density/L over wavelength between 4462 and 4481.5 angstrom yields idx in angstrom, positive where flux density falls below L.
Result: 0.2 angstrom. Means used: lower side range 76.8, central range 79.4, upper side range 82.2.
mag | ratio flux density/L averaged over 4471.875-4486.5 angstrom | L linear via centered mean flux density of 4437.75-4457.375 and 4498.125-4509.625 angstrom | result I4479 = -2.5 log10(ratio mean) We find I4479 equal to 0.01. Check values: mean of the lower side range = 77.2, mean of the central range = 80.8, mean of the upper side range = 84.3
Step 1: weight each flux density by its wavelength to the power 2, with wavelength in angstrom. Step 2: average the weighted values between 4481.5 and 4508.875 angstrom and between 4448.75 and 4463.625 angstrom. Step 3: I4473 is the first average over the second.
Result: 1.1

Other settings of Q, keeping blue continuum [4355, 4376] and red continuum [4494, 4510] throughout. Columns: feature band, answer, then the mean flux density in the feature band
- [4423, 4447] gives 0.3 angstrom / 77.5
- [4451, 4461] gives 0.7 angstrom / 74.1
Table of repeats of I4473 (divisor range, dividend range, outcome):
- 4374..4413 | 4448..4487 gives 1.12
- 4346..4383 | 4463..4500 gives 1.16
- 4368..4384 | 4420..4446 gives 1.14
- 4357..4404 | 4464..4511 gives 1.18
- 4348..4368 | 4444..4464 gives 1.07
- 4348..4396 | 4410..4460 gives 1.10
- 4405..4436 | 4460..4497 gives 1.07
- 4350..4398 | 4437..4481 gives 1.12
